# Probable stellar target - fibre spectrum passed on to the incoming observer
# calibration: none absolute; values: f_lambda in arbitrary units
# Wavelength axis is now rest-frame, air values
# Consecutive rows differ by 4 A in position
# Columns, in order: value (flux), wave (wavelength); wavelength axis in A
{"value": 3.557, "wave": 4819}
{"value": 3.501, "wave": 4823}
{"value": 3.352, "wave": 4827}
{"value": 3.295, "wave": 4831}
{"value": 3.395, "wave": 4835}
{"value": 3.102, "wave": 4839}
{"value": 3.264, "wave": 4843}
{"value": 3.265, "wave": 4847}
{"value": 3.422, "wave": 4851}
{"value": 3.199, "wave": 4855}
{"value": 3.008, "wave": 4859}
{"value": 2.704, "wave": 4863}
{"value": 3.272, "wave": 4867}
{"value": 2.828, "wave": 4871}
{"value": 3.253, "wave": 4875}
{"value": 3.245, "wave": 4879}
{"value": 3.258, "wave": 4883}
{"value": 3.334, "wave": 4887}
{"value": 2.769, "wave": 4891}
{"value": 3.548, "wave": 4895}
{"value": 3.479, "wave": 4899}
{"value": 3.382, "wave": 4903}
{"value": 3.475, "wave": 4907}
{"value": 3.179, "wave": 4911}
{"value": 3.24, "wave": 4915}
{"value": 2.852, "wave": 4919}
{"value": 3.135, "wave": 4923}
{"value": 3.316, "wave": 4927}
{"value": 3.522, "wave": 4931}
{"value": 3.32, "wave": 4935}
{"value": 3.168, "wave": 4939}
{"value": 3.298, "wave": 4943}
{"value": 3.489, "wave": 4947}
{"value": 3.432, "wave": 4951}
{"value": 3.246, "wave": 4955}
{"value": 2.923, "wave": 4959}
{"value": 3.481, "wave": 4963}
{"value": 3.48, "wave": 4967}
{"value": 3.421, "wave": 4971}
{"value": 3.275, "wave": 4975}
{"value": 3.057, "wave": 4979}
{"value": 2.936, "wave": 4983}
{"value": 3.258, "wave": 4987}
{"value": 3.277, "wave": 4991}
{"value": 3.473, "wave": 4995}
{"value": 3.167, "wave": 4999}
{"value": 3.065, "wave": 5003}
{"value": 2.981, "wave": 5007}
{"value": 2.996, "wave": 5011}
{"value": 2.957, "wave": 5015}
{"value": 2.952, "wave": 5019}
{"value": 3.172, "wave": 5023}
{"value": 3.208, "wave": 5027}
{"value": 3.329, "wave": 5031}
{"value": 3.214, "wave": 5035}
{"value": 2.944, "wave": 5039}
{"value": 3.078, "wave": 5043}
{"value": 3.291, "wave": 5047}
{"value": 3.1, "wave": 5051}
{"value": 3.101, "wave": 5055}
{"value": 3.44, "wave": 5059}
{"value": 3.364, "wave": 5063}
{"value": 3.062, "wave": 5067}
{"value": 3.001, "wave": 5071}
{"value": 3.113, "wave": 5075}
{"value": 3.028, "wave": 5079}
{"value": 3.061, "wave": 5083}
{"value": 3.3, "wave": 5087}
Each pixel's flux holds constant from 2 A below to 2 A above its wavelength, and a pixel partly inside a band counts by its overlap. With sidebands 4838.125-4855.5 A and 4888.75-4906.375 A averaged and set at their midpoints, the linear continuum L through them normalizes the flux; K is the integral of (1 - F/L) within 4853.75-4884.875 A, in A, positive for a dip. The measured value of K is 1.8 A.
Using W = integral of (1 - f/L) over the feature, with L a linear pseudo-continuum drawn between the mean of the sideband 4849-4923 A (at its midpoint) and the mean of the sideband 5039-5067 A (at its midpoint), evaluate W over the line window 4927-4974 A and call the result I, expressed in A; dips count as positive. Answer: -2.2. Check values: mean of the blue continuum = 3.19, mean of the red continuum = 3.2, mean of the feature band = 3.34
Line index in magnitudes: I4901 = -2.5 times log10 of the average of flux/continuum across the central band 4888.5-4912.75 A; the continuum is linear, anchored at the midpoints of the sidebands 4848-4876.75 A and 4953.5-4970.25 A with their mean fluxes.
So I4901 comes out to -0.04 mag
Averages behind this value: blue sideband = 3.1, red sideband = 3.29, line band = 3.31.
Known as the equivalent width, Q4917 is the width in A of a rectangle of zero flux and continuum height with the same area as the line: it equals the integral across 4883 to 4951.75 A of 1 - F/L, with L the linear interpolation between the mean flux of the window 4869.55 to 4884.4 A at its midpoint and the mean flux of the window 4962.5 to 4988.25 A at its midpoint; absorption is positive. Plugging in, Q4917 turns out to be -1.9 A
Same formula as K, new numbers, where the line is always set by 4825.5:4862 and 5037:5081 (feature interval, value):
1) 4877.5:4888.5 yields -0.2 A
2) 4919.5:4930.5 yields 0.0 A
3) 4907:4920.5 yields 0.2 A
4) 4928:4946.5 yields -0.8 A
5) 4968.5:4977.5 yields -0.5 A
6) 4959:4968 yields -0.5 A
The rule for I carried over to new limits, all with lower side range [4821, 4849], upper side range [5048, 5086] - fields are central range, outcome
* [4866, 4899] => 0.74 A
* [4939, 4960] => -0.34 A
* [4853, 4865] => 1.18 A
